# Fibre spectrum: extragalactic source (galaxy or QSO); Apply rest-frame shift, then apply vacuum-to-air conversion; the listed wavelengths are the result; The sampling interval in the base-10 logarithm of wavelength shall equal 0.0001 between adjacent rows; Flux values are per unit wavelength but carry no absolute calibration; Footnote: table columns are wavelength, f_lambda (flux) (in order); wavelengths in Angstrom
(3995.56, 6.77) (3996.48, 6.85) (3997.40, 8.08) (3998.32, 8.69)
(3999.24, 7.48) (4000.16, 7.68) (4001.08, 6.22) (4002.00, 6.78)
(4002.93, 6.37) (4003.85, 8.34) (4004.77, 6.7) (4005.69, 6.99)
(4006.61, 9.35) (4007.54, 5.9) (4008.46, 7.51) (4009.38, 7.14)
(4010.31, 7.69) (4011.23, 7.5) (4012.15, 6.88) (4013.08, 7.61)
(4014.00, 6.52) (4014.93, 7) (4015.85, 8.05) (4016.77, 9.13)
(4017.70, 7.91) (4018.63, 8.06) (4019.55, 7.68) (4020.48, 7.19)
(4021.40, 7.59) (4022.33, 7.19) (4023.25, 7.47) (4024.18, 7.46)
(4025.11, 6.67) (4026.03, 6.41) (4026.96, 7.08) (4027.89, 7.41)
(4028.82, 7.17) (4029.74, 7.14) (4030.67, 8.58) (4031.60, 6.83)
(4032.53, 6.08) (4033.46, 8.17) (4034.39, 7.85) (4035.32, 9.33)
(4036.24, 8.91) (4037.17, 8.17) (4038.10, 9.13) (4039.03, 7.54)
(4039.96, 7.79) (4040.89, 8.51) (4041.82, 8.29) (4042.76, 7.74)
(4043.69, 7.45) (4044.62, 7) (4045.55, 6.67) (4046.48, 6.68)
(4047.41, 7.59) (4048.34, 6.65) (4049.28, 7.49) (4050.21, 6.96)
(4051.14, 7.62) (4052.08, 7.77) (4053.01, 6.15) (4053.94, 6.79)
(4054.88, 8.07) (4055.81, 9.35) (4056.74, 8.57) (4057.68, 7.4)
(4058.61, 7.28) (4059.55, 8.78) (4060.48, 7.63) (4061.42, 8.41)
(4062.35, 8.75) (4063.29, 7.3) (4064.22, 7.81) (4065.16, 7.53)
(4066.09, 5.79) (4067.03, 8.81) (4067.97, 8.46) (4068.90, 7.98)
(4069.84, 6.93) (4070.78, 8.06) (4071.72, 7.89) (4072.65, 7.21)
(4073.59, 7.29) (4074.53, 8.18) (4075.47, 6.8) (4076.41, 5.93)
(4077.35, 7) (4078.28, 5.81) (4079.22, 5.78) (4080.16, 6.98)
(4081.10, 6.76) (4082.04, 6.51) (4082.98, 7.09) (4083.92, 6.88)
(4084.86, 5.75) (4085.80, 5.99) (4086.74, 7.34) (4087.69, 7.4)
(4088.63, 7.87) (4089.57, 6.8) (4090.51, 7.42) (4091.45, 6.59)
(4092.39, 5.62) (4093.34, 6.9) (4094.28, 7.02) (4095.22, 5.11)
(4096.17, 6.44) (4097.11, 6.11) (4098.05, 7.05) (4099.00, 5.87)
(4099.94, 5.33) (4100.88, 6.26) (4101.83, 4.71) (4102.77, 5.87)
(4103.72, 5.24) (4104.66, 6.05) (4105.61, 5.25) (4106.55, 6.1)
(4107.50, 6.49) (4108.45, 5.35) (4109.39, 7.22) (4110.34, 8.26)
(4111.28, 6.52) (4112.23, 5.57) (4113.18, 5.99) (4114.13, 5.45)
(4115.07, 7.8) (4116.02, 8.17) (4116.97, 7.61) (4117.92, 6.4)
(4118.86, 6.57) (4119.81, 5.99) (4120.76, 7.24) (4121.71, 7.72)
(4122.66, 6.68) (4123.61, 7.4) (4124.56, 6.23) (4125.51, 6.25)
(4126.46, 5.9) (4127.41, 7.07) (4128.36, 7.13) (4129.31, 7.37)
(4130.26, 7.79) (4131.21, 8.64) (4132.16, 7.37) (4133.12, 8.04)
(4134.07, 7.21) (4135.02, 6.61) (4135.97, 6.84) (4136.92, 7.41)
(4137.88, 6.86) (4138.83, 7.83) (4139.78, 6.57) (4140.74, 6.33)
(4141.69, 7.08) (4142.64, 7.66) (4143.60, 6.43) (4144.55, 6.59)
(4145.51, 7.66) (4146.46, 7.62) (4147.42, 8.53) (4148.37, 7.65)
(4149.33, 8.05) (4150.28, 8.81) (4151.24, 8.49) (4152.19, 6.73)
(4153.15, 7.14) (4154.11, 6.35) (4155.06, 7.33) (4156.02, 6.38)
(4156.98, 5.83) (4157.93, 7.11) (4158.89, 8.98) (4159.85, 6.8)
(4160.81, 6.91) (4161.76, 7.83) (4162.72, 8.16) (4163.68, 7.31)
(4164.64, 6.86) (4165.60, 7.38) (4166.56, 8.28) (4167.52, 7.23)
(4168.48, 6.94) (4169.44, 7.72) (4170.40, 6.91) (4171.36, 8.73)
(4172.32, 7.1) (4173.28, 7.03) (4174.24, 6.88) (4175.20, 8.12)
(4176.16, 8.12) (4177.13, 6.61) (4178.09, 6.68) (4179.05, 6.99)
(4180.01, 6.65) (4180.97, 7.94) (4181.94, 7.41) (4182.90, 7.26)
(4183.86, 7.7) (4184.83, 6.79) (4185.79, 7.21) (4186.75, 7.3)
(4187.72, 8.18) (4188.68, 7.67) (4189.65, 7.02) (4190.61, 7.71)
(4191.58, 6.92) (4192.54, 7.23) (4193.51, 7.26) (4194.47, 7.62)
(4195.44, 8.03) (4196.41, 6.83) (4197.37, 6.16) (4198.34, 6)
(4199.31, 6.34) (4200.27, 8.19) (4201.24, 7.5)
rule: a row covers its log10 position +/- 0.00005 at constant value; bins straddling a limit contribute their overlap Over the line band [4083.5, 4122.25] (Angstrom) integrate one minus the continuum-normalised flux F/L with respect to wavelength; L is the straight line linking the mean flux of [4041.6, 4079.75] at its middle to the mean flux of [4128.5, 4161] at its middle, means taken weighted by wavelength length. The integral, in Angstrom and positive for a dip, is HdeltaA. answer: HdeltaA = 4.8 Angstrom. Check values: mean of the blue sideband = 7.45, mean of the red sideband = 7.32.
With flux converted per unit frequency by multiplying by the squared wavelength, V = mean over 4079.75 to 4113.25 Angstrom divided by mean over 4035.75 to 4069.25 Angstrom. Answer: 0.8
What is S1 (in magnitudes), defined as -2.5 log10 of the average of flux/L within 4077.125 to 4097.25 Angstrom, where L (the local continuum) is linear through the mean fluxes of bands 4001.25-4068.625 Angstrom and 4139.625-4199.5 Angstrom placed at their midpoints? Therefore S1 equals 0.13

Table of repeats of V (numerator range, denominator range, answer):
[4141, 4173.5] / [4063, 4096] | 1.10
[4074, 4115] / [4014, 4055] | 0.87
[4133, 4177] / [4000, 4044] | 1.04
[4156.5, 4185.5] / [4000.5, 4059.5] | 1.05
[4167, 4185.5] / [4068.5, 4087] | 1.11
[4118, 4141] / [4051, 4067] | 0.94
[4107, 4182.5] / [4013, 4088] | 1.01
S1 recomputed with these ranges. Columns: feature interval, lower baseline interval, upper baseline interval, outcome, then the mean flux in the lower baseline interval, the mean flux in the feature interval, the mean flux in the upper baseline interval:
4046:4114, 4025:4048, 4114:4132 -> 0.07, 7.62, 6.91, 7.06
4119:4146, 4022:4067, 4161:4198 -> 0.06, 7.61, 7.06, 7.35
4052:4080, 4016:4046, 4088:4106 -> -0.09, 7.68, 7.51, 6.2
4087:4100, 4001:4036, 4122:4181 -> 0.12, 7.42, 6.59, 7.27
